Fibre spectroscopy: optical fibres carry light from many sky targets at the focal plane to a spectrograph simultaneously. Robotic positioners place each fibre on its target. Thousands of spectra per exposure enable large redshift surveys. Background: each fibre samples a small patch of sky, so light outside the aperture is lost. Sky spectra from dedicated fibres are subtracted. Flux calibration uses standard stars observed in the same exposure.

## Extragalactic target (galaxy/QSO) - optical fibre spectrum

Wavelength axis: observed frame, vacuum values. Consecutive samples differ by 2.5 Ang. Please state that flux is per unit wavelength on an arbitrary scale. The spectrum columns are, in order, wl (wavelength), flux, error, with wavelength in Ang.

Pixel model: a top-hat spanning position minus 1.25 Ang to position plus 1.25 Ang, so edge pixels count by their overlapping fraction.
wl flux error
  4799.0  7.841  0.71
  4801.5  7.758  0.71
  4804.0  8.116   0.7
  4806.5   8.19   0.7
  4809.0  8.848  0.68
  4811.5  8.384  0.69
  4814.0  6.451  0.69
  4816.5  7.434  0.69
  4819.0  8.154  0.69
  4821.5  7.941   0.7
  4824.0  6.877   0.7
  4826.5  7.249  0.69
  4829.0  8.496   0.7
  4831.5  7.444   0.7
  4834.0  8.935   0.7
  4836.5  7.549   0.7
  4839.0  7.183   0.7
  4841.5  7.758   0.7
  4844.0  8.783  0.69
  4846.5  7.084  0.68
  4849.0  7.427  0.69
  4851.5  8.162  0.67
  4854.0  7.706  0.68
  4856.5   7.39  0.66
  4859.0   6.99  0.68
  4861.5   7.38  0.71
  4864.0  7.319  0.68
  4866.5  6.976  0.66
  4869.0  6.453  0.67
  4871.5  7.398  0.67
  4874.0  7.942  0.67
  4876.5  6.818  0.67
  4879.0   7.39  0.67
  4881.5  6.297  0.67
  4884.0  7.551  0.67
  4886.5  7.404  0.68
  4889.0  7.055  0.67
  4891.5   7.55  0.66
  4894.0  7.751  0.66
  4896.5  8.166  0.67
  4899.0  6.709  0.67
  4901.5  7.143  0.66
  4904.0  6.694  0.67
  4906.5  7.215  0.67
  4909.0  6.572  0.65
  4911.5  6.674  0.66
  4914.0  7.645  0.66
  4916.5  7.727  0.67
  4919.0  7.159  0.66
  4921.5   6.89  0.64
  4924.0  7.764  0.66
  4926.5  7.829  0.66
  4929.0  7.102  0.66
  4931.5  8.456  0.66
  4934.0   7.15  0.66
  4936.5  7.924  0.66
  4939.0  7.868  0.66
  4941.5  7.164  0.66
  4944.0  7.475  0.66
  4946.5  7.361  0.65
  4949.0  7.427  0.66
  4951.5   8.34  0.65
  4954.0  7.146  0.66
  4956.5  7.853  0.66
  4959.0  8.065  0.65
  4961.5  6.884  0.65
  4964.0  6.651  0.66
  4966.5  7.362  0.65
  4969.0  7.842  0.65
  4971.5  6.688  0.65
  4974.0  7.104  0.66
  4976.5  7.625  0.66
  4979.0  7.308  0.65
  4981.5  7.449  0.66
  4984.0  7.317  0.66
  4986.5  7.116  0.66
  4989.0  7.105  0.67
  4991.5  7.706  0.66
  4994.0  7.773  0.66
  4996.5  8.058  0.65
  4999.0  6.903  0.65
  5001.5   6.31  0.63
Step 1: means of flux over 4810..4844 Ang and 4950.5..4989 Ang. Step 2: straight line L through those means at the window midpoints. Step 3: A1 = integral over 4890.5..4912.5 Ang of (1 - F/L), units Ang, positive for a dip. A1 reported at 1.1 Ang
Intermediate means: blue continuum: 7.73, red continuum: 7.37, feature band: 7.16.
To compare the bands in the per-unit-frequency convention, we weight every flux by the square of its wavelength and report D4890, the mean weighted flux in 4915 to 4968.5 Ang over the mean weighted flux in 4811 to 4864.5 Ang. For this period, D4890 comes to 1.03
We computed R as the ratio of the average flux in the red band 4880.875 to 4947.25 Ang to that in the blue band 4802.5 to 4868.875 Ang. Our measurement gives 0.96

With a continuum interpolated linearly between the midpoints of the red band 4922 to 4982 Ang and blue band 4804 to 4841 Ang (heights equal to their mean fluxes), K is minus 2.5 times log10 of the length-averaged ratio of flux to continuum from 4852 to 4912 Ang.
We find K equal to 0.066 mag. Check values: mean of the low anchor 7.81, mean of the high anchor 7.49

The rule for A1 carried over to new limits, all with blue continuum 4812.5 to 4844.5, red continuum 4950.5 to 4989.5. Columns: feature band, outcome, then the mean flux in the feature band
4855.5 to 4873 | 1.09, 7.14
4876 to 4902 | 0.96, 7.27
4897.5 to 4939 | 0.94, 7.31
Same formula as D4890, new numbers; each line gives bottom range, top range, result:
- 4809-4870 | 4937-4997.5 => 1.03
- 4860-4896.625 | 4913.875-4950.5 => 1.06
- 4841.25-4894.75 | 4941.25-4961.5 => 1.06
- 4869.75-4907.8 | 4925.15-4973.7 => 1.06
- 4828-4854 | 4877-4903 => 0.94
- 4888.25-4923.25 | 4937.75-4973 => 1.05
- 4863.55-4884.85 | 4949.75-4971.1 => 1.09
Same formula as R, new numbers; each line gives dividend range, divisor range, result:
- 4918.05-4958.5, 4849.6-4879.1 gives 1.03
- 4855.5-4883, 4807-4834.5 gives 0.91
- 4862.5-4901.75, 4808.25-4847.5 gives 0.93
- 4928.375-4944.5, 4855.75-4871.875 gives 1.07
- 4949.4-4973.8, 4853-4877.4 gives 1.02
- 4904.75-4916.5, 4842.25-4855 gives 0.90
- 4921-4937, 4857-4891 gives 1.06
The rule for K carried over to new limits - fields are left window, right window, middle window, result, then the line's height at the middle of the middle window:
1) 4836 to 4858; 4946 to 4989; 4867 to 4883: 0.08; 7.6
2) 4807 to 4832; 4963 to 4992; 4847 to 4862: 0.02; 7.64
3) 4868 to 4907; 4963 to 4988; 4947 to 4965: -0.04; 7.25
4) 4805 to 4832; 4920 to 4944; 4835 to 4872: 0.04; 7.71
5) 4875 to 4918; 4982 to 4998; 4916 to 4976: -0.02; 7.36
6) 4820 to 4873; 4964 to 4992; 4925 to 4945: -0.04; 7.38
